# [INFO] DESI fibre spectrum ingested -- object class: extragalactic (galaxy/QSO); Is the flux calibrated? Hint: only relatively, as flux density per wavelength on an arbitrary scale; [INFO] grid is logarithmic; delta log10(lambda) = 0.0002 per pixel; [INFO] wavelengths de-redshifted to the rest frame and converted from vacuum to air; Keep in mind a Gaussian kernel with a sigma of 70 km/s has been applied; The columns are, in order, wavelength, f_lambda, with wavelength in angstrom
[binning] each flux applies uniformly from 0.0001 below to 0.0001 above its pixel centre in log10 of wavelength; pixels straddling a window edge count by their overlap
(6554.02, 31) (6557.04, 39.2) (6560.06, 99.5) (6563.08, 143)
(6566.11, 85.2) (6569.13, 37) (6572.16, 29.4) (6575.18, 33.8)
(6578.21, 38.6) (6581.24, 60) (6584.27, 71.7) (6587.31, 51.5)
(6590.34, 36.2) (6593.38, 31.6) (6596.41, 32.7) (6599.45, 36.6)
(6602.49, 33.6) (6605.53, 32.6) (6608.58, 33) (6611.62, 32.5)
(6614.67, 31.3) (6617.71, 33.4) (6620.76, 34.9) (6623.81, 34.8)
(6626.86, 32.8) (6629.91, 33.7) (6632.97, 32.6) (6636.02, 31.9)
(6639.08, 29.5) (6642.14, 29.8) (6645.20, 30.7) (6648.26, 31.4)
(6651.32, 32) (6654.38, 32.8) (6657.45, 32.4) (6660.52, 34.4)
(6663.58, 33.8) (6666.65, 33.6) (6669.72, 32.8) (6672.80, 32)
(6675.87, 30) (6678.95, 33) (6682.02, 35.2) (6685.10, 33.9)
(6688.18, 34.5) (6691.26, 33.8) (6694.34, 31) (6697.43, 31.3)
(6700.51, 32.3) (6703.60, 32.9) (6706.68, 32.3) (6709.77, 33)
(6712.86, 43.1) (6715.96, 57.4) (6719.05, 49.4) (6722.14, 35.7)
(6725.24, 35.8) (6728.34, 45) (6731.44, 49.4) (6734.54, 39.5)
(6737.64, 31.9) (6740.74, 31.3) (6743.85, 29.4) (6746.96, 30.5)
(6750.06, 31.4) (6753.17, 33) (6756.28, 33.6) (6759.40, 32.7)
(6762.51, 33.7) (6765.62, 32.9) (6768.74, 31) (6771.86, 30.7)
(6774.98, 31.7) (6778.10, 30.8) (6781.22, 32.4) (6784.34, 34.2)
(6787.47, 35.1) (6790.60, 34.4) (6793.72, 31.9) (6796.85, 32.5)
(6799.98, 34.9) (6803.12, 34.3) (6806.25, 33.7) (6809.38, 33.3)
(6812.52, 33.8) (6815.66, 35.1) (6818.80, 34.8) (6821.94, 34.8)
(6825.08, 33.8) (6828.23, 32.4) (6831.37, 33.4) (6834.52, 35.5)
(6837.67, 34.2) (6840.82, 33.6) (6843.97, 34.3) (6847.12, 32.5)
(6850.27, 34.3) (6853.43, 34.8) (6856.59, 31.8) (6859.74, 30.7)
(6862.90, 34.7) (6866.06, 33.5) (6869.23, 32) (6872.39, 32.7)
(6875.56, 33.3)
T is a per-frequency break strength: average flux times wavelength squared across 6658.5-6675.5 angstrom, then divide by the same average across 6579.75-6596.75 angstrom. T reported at 0.70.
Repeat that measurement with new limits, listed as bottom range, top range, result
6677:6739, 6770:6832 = 0.91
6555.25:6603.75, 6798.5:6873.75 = 0.68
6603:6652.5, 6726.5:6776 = 1.10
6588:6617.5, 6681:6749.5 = 1.12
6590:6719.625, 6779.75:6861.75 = 1.04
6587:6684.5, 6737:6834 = 1.04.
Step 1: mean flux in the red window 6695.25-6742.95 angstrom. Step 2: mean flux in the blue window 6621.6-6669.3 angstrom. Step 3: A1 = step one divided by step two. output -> 1.18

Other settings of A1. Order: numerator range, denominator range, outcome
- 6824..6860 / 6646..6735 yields 0.93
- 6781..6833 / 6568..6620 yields 0.88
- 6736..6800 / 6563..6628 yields 0.76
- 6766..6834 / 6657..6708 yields 1.01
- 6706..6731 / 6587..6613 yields 1.21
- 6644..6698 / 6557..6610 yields 0.63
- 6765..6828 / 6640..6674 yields 1.03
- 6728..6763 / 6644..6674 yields 1.07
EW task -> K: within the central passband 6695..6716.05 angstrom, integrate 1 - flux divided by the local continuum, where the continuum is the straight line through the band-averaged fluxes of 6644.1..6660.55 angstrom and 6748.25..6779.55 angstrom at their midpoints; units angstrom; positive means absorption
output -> -2.4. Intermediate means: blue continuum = 32.1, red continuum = 32.1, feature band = 35.8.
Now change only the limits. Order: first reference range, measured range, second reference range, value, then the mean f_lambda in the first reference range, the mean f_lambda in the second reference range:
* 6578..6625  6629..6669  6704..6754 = 6.7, 39.1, 38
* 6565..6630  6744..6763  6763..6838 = 1.4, 39.7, 33.4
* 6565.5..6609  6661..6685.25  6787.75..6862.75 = 3.8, 42.3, 33.7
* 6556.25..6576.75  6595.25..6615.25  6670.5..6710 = 8.2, 67.6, 32.7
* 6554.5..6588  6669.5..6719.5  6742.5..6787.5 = 8.2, 61.9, 32.1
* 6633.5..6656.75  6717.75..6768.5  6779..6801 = -4.6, 31.3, 33.5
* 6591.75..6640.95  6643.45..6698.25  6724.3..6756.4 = 2.3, 33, 35.6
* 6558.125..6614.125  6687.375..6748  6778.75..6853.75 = 5.8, 50.5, 33.9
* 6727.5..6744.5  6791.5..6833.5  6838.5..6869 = 1.4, 37.9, 33.3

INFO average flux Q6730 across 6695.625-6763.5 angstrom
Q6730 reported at 36.6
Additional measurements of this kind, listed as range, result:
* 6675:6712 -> 33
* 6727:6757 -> 35.5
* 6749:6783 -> 32.2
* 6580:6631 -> 38.3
